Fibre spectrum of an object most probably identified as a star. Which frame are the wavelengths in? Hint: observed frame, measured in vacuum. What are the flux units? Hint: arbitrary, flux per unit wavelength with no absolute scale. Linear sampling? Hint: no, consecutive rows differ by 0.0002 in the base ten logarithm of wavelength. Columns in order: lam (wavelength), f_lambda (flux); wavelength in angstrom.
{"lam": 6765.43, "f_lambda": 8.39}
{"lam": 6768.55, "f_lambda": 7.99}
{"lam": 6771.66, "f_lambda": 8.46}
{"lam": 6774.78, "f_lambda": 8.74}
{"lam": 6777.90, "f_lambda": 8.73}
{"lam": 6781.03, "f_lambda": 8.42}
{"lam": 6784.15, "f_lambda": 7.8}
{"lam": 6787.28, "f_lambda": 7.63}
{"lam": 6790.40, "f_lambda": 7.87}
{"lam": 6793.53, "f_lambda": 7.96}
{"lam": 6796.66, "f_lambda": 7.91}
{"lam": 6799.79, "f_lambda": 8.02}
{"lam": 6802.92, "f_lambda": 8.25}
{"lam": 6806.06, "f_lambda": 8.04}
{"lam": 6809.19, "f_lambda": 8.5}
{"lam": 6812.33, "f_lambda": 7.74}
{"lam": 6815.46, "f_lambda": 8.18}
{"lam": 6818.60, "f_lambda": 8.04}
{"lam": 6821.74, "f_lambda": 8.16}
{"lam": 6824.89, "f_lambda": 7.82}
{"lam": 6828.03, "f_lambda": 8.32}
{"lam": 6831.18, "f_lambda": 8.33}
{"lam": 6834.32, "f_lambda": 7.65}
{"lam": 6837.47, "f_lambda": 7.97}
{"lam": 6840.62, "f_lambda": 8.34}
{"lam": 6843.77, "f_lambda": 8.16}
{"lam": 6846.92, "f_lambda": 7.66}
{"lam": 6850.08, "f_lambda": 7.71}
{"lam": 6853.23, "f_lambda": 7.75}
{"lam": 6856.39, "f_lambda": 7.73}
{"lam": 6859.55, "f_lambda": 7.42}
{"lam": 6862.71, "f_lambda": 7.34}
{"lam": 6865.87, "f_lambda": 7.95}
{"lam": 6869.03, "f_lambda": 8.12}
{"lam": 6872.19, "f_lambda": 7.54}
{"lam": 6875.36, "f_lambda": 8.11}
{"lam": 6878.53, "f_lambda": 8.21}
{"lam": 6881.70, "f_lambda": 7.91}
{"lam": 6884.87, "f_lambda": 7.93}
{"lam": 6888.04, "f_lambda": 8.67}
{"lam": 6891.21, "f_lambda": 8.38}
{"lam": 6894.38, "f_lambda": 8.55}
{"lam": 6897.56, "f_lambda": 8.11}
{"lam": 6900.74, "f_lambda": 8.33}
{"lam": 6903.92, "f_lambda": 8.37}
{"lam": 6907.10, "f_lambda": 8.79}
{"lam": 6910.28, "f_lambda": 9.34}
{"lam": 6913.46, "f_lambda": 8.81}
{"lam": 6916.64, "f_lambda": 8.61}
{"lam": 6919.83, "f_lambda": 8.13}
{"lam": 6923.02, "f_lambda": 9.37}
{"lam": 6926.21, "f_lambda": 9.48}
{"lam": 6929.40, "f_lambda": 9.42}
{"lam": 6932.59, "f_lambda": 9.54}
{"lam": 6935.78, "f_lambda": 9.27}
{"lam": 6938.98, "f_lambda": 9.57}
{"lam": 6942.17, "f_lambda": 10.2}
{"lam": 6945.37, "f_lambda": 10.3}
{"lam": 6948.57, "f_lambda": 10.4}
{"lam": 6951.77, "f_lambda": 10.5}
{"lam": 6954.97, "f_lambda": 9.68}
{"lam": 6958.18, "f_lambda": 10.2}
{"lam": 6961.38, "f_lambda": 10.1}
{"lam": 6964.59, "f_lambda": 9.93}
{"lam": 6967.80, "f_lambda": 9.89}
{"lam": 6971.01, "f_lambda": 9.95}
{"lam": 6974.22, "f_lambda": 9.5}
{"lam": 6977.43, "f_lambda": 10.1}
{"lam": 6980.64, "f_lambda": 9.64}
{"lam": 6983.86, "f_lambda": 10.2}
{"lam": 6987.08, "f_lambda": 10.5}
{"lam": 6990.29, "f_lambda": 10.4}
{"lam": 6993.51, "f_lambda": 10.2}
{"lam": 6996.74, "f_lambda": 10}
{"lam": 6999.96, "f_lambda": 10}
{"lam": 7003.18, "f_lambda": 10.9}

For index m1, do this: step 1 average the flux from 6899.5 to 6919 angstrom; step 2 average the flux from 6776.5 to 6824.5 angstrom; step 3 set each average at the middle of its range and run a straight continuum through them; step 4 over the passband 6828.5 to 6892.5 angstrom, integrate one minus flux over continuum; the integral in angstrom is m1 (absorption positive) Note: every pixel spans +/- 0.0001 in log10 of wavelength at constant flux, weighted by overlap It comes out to 3.55 angstrom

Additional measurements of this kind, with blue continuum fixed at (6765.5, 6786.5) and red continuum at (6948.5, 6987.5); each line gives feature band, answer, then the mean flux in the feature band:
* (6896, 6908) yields 1.35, 8.38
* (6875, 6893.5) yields 2.11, 8.22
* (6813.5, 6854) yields 3.78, 8.01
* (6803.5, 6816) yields 0.73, 8.12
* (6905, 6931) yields 1.62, 8.98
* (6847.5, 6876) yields 4.26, 7.73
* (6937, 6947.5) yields -0.24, 10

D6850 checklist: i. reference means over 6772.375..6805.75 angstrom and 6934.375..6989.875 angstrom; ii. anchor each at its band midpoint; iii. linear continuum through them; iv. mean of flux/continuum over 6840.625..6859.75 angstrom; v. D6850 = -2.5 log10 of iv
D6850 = 0.13 mag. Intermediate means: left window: 8.14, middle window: 7.81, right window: 10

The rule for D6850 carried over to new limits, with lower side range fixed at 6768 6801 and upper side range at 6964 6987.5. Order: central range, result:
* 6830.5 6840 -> 0.08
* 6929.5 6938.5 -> 0.01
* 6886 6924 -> 0.08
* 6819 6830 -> 0.06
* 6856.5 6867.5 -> 0.17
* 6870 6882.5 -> 0.14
